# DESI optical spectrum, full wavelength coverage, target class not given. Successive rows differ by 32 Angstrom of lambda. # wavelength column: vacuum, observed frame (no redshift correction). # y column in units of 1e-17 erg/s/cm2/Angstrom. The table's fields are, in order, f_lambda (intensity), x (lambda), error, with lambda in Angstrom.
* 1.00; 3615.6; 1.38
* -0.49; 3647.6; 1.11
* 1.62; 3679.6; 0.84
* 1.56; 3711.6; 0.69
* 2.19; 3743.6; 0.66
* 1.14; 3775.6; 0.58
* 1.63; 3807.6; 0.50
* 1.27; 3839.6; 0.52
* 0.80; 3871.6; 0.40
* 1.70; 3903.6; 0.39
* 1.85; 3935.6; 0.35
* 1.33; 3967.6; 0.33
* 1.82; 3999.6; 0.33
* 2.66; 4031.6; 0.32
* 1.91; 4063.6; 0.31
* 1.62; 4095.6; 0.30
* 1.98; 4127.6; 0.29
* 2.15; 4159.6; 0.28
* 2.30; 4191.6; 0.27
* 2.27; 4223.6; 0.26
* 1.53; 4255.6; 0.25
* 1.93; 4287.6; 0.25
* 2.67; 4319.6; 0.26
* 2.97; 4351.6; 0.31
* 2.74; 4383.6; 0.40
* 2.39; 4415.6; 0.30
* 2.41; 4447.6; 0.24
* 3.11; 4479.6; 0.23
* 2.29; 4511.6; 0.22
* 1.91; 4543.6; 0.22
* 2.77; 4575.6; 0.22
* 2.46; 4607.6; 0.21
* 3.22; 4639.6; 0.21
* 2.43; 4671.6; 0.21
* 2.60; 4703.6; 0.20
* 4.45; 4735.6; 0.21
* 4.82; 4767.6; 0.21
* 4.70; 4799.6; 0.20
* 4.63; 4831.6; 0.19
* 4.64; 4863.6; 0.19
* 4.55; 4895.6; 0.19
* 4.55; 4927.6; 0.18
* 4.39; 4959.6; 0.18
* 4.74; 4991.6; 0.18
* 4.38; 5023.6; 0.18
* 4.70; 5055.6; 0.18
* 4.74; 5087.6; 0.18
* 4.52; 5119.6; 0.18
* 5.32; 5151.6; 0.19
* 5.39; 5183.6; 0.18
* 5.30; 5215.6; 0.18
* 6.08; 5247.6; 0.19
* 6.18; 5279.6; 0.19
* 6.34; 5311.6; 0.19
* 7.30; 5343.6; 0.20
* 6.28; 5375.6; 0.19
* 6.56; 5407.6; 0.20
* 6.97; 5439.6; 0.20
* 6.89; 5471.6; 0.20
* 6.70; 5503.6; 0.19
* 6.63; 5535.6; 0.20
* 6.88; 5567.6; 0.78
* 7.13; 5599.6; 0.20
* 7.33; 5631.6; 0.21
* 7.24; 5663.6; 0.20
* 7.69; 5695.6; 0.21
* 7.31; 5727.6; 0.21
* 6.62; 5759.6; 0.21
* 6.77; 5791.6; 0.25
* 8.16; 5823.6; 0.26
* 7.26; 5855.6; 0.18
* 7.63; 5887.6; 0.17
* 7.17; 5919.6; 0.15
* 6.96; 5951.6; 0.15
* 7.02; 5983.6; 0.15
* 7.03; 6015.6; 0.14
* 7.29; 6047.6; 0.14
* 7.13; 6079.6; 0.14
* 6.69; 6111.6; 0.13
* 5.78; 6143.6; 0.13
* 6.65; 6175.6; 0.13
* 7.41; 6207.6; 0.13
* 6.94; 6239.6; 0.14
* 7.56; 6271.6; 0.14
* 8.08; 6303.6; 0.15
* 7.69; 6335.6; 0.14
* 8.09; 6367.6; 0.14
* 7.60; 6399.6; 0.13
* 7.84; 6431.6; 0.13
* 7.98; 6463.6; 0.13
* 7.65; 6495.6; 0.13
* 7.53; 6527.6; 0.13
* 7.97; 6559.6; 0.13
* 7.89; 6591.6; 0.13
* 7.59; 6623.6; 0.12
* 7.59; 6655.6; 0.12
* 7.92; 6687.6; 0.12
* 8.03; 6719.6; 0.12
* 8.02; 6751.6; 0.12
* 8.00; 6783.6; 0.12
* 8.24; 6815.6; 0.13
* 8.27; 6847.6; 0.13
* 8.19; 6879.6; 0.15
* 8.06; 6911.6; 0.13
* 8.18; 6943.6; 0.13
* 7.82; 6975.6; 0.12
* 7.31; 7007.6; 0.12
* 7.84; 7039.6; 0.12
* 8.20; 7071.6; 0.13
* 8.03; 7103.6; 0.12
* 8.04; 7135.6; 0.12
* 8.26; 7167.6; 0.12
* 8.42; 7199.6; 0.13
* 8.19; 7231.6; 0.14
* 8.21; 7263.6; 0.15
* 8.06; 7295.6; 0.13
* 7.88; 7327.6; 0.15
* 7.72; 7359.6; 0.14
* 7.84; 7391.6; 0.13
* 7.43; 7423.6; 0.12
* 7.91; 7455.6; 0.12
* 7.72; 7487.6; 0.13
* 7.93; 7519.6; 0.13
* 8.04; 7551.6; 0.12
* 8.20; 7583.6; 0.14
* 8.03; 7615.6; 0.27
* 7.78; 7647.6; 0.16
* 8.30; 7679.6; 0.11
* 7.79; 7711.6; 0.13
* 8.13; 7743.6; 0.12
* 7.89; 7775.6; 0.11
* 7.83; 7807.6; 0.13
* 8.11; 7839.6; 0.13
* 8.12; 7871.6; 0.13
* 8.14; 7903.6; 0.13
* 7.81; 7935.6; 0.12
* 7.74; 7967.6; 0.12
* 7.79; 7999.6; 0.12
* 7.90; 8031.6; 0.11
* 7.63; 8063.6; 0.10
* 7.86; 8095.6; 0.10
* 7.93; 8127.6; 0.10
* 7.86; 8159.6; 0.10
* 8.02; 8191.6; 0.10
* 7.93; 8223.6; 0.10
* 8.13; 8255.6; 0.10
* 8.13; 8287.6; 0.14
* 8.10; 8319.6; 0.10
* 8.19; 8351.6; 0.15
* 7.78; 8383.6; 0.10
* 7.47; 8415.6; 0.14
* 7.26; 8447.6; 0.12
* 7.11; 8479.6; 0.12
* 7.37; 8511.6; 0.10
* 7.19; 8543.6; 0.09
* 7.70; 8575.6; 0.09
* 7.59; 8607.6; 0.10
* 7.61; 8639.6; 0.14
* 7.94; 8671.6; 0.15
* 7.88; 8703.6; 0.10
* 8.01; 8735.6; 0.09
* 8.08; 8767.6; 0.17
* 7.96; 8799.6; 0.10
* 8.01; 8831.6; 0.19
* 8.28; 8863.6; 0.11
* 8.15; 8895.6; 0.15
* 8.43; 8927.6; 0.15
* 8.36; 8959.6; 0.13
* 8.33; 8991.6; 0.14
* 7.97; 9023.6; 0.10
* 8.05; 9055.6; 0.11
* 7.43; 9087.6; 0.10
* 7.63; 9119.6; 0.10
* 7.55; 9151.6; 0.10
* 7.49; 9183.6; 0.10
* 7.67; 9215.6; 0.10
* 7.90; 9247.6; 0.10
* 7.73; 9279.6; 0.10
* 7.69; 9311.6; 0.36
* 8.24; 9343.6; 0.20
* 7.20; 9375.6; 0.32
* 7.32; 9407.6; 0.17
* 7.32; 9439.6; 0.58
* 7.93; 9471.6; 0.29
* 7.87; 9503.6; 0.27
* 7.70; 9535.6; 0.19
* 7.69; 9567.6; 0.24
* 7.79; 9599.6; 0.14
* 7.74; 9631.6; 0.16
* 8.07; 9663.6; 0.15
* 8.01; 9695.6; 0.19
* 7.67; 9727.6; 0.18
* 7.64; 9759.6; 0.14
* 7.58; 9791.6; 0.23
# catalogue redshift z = 0.187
